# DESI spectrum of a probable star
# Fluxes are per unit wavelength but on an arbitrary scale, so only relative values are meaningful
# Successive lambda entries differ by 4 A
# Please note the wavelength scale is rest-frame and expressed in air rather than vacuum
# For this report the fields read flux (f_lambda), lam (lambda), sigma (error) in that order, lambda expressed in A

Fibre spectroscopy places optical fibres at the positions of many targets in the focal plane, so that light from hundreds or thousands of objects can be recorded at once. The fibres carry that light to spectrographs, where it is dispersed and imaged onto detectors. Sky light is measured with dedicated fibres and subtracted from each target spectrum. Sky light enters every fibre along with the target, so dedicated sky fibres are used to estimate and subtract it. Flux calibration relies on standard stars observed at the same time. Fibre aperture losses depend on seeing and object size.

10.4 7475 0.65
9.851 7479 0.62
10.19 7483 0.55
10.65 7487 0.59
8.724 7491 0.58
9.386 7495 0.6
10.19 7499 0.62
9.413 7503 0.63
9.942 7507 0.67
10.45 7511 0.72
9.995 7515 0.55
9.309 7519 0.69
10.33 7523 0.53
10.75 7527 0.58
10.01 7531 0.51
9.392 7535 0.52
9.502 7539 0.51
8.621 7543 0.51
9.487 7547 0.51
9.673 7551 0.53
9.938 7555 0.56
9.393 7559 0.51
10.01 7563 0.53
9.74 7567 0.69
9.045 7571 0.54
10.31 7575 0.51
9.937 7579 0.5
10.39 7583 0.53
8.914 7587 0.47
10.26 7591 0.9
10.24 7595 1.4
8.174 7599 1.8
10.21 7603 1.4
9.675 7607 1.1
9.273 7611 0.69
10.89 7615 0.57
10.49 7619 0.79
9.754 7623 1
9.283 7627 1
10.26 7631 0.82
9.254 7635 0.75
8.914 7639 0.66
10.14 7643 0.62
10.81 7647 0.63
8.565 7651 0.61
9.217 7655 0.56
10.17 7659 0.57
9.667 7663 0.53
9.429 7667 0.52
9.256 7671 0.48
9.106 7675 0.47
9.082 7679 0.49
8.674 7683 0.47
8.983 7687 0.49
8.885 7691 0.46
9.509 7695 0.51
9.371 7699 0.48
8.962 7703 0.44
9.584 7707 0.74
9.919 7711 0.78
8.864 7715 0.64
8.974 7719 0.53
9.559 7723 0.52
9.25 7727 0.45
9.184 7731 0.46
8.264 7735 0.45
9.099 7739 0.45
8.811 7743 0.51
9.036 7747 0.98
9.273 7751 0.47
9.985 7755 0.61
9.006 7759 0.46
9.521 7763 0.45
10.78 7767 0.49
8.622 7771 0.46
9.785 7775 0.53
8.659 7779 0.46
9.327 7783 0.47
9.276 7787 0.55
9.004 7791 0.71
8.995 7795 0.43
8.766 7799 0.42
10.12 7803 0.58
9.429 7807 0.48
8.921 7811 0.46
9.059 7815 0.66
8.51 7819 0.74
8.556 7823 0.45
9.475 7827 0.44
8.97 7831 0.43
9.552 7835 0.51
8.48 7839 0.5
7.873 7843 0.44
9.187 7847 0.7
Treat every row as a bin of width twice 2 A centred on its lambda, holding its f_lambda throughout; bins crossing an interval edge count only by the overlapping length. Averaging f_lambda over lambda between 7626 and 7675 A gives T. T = 9.57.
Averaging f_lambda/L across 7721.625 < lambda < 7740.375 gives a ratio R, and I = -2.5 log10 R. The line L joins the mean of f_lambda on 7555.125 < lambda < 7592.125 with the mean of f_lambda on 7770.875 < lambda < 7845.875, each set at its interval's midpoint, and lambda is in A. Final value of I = 0.03 mag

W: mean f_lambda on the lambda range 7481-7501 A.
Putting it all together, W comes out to 9.83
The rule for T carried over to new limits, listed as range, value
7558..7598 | 9.79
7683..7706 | 9.12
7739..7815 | 9.28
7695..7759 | 9.21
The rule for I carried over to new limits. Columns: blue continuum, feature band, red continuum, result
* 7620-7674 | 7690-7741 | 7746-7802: 0.03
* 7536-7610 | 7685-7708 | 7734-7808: 0.02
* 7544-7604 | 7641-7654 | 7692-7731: -0.03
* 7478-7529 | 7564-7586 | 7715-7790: -0.01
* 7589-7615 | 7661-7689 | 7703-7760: 0.03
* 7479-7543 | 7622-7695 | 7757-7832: 0.01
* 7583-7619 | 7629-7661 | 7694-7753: -0.01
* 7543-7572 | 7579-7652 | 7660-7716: -0.04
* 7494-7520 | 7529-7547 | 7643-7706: 0.04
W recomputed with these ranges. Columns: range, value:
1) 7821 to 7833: 9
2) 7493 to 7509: 9.73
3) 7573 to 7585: 10.2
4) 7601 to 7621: 10.1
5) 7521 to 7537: 10.1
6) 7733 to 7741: 8.68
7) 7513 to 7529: 10.1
